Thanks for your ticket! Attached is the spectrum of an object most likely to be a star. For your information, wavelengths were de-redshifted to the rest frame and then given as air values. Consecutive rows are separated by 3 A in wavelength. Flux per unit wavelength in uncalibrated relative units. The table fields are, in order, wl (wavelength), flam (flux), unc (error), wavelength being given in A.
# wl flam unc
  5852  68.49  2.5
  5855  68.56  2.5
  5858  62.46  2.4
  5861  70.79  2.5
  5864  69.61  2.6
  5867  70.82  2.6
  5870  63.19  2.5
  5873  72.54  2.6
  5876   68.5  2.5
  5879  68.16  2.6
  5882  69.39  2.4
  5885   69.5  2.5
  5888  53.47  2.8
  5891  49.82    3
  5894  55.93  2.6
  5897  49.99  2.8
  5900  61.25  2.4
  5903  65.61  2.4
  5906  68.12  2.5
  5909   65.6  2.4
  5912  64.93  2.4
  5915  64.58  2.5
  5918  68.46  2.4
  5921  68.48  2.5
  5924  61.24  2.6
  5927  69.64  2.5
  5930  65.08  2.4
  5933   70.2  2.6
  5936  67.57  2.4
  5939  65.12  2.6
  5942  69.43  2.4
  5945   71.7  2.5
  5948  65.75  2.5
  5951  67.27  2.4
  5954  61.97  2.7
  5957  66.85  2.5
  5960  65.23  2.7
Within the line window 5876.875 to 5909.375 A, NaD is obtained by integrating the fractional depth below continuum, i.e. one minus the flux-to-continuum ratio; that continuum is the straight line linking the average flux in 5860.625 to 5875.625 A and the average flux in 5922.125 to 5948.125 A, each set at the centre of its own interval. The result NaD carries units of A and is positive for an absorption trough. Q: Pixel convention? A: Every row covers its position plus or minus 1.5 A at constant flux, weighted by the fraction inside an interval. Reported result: 3.3 A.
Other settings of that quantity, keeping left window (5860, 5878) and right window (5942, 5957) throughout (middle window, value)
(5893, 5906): 1.7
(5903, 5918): 0.4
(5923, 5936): 0.1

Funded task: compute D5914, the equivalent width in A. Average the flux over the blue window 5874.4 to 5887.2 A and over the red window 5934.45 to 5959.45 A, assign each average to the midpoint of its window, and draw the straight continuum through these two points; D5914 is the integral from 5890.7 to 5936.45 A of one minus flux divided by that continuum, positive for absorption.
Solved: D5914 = 2.5 A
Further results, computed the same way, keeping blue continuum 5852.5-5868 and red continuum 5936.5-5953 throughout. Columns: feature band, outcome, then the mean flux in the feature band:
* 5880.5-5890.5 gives 0.8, 62.7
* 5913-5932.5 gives 0.4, 66.4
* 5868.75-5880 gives 0.0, 68.2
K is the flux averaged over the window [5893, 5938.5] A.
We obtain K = 64.6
